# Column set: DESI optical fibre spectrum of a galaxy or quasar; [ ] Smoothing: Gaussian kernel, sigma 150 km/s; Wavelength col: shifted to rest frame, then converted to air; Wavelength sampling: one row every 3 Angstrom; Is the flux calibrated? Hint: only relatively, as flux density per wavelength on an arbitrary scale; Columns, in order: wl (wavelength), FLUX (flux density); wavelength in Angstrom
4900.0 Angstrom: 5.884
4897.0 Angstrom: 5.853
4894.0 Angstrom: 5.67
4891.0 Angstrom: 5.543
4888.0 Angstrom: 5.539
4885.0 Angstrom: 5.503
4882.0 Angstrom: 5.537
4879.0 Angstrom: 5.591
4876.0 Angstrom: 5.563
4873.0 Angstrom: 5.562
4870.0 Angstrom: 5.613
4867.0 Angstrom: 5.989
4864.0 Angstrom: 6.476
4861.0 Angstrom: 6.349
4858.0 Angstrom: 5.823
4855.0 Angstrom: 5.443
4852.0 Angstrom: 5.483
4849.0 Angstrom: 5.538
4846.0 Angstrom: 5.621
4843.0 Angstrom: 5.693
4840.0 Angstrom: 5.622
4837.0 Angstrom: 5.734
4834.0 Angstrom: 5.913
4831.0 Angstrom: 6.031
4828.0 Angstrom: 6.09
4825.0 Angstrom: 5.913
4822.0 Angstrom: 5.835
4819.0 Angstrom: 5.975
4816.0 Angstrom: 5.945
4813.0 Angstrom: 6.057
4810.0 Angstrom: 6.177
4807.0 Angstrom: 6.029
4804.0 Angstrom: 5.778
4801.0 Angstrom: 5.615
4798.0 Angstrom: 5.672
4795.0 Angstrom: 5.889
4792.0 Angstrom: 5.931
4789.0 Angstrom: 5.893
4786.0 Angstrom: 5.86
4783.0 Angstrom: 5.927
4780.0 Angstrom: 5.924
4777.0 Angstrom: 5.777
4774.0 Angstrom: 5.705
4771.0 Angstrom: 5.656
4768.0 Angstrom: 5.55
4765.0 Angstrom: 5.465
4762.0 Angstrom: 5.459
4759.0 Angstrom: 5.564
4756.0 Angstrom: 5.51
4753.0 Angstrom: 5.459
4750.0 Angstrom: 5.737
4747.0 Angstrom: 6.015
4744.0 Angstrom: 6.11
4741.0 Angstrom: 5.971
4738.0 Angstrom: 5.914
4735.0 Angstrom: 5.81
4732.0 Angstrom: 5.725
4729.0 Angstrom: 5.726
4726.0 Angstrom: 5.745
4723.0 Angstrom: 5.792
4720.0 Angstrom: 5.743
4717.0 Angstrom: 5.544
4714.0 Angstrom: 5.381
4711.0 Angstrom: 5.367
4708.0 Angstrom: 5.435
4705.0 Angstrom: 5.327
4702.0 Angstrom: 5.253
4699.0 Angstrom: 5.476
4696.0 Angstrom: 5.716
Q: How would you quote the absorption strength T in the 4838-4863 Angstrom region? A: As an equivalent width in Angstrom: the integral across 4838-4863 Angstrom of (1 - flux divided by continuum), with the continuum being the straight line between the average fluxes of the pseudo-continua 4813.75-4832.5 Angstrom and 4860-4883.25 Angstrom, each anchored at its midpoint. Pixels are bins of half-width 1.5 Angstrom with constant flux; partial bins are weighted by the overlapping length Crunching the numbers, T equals 0.7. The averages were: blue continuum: 5.97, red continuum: 5.83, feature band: 5.71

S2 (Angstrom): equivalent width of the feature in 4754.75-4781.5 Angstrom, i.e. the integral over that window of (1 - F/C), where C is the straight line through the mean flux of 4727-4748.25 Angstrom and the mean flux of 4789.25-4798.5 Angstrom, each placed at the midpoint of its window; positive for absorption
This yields 1.1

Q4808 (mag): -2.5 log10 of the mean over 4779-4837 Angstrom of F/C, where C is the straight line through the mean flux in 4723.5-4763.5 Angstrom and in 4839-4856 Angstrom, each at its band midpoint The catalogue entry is -0.052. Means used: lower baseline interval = 5.75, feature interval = 5.91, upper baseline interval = 5.57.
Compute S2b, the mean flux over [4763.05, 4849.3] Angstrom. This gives 5.82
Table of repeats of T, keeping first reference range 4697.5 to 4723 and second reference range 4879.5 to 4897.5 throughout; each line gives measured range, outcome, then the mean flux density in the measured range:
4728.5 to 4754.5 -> -1.7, 5.83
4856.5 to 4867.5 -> -1.2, 6.17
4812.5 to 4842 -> -1.9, 5.9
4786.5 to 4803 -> -0.8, 5.8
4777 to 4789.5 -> -0.8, 5.89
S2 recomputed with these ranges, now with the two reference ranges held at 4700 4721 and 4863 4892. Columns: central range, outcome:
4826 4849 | -0.73 Angstrom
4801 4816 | -1.04 Angstrom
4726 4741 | -0.94 Angstrom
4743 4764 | -0.70 Angstrom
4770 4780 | -0.40 Angstrom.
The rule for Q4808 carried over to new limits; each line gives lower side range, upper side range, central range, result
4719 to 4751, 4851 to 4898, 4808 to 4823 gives -0.042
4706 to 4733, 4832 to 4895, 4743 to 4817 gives -0.027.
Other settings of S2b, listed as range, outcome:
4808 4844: 5.92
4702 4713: 5.36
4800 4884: 5.82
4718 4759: 5.78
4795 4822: 5.9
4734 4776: 5.71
